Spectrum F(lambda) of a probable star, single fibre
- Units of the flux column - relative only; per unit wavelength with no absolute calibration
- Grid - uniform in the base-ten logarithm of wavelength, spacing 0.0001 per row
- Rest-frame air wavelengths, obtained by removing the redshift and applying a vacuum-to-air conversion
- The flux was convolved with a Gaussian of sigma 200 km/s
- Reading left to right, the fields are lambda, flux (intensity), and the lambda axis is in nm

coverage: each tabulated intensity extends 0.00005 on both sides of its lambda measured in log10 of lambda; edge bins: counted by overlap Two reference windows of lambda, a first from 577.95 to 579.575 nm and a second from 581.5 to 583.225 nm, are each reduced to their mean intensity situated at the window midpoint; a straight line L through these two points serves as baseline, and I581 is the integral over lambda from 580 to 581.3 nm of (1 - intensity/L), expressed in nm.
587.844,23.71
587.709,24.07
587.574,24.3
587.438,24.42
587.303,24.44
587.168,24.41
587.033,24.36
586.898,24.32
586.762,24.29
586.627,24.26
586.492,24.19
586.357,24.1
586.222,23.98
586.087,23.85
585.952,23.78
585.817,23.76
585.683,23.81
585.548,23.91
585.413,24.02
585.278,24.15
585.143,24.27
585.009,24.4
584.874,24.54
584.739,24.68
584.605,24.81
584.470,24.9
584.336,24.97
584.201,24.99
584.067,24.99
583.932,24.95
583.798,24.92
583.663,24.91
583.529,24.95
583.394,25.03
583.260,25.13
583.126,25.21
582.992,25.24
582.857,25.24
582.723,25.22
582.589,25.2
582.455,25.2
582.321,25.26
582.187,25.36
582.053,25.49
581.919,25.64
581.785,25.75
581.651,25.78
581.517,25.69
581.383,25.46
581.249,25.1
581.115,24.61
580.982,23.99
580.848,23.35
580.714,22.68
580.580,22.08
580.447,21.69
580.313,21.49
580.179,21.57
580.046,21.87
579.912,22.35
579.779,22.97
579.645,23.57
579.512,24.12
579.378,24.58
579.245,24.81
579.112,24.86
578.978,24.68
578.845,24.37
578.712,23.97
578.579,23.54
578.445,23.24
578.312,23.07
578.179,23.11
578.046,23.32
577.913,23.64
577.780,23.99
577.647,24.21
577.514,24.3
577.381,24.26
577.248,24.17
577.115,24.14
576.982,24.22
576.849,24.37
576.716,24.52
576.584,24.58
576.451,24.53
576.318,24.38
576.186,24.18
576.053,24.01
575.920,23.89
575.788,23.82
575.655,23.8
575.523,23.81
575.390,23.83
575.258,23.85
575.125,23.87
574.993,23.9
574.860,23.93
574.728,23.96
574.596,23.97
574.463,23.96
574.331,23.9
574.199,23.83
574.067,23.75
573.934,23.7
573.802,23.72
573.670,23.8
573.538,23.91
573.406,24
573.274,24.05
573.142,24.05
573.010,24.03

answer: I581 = 0.10 nm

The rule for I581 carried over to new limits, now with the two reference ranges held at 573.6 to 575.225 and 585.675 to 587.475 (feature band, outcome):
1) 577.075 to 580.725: 0.08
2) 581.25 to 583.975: -0.14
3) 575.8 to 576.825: -0.02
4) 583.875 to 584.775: -0.03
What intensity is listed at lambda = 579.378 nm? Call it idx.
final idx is 24.58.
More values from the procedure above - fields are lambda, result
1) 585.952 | 23.78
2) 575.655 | 23.8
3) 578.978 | 24.68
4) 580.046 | 21.87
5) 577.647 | 24.21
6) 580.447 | 21.69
